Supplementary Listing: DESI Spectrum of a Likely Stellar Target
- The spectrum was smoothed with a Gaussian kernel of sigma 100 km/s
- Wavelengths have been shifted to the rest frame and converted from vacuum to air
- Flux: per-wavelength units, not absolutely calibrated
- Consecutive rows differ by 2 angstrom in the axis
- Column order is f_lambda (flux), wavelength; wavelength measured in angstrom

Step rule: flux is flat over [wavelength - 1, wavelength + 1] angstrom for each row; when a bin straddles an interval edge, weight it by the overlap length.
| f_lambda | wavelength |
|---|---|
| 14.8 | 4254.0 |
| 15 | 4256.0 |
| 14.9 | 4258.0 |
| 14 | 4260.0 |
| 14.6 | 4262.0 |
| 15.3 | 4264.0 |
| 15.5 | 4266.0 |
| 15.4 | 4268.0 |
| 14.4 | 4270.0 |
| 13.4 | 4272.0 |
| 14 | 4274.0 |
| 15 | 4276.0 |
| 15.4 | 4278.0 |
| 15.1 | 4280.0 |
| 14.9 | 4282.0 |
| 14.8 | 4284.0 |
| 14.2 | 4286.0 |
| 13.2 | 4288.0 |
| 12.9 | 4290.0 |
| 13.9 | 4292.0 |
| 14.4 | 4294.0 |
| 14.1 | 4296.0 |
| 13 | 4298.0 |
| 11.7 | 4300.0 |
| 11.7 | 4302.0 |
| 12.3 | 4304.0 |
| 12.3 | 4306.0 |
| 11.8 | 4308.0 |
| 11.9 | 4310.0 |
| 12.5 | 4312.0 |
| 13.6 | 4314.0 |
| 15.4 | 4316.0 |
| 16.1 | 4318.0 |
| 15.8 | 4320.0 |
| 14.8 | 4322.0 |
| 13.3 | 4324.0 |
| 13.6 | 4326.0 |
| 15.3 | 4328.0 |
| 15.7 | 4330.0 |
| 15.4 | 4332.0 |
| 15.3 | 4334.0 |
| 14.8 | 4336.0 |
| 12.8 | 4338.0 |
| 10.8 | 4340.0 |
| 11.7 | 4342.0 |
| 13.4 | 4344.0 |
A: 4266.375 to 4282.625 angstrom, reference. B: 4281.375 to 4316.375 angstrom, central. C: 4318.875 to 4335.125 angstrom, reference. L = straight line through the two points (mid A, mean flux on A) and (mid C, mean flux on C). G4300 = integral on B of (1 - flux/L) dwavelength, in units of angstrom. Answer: 3.8 angstrom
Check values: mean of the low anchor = 14.7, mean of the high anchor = 14.9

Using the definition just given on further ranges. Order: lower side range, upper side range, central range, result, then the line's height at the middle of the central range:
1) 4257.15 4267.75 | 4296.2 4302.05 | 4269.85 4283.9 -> -0.7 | 13.9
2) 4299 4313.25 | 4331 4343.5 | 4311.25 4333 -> -3.3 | 12.8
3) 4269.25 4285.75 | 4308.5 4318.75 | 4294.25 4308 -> 1.4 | 14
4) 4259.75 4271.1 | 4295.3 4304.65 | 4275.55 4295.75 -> -1.3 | 13.5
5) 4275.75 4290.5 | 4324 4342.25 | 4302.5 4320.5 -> 1.0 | 14.2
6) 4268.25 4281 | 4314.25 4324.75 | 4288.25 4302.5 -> 1.6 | 14.8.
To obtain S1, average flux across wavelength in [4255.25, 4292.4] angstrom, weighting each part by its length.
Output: 14.5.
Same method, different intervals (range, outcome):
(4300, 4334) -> 13.8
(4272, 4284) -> 14.8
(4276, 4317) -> 13.5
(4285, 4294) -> 13.6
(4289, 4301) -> 13.3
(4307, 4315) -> 12.4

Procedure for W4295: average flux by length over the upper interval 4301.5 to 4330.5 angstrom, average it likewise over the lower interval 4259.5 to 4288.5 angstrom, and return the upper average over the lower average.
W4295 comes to 0.94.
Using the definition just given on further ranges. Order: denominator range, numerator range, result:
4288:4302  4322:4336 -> 1.12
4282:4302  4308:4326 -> 1.03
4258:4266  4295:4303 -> 0.85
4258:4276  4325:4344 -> 0.95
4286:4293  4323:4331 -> 1.08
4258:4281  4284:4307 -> 0.89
